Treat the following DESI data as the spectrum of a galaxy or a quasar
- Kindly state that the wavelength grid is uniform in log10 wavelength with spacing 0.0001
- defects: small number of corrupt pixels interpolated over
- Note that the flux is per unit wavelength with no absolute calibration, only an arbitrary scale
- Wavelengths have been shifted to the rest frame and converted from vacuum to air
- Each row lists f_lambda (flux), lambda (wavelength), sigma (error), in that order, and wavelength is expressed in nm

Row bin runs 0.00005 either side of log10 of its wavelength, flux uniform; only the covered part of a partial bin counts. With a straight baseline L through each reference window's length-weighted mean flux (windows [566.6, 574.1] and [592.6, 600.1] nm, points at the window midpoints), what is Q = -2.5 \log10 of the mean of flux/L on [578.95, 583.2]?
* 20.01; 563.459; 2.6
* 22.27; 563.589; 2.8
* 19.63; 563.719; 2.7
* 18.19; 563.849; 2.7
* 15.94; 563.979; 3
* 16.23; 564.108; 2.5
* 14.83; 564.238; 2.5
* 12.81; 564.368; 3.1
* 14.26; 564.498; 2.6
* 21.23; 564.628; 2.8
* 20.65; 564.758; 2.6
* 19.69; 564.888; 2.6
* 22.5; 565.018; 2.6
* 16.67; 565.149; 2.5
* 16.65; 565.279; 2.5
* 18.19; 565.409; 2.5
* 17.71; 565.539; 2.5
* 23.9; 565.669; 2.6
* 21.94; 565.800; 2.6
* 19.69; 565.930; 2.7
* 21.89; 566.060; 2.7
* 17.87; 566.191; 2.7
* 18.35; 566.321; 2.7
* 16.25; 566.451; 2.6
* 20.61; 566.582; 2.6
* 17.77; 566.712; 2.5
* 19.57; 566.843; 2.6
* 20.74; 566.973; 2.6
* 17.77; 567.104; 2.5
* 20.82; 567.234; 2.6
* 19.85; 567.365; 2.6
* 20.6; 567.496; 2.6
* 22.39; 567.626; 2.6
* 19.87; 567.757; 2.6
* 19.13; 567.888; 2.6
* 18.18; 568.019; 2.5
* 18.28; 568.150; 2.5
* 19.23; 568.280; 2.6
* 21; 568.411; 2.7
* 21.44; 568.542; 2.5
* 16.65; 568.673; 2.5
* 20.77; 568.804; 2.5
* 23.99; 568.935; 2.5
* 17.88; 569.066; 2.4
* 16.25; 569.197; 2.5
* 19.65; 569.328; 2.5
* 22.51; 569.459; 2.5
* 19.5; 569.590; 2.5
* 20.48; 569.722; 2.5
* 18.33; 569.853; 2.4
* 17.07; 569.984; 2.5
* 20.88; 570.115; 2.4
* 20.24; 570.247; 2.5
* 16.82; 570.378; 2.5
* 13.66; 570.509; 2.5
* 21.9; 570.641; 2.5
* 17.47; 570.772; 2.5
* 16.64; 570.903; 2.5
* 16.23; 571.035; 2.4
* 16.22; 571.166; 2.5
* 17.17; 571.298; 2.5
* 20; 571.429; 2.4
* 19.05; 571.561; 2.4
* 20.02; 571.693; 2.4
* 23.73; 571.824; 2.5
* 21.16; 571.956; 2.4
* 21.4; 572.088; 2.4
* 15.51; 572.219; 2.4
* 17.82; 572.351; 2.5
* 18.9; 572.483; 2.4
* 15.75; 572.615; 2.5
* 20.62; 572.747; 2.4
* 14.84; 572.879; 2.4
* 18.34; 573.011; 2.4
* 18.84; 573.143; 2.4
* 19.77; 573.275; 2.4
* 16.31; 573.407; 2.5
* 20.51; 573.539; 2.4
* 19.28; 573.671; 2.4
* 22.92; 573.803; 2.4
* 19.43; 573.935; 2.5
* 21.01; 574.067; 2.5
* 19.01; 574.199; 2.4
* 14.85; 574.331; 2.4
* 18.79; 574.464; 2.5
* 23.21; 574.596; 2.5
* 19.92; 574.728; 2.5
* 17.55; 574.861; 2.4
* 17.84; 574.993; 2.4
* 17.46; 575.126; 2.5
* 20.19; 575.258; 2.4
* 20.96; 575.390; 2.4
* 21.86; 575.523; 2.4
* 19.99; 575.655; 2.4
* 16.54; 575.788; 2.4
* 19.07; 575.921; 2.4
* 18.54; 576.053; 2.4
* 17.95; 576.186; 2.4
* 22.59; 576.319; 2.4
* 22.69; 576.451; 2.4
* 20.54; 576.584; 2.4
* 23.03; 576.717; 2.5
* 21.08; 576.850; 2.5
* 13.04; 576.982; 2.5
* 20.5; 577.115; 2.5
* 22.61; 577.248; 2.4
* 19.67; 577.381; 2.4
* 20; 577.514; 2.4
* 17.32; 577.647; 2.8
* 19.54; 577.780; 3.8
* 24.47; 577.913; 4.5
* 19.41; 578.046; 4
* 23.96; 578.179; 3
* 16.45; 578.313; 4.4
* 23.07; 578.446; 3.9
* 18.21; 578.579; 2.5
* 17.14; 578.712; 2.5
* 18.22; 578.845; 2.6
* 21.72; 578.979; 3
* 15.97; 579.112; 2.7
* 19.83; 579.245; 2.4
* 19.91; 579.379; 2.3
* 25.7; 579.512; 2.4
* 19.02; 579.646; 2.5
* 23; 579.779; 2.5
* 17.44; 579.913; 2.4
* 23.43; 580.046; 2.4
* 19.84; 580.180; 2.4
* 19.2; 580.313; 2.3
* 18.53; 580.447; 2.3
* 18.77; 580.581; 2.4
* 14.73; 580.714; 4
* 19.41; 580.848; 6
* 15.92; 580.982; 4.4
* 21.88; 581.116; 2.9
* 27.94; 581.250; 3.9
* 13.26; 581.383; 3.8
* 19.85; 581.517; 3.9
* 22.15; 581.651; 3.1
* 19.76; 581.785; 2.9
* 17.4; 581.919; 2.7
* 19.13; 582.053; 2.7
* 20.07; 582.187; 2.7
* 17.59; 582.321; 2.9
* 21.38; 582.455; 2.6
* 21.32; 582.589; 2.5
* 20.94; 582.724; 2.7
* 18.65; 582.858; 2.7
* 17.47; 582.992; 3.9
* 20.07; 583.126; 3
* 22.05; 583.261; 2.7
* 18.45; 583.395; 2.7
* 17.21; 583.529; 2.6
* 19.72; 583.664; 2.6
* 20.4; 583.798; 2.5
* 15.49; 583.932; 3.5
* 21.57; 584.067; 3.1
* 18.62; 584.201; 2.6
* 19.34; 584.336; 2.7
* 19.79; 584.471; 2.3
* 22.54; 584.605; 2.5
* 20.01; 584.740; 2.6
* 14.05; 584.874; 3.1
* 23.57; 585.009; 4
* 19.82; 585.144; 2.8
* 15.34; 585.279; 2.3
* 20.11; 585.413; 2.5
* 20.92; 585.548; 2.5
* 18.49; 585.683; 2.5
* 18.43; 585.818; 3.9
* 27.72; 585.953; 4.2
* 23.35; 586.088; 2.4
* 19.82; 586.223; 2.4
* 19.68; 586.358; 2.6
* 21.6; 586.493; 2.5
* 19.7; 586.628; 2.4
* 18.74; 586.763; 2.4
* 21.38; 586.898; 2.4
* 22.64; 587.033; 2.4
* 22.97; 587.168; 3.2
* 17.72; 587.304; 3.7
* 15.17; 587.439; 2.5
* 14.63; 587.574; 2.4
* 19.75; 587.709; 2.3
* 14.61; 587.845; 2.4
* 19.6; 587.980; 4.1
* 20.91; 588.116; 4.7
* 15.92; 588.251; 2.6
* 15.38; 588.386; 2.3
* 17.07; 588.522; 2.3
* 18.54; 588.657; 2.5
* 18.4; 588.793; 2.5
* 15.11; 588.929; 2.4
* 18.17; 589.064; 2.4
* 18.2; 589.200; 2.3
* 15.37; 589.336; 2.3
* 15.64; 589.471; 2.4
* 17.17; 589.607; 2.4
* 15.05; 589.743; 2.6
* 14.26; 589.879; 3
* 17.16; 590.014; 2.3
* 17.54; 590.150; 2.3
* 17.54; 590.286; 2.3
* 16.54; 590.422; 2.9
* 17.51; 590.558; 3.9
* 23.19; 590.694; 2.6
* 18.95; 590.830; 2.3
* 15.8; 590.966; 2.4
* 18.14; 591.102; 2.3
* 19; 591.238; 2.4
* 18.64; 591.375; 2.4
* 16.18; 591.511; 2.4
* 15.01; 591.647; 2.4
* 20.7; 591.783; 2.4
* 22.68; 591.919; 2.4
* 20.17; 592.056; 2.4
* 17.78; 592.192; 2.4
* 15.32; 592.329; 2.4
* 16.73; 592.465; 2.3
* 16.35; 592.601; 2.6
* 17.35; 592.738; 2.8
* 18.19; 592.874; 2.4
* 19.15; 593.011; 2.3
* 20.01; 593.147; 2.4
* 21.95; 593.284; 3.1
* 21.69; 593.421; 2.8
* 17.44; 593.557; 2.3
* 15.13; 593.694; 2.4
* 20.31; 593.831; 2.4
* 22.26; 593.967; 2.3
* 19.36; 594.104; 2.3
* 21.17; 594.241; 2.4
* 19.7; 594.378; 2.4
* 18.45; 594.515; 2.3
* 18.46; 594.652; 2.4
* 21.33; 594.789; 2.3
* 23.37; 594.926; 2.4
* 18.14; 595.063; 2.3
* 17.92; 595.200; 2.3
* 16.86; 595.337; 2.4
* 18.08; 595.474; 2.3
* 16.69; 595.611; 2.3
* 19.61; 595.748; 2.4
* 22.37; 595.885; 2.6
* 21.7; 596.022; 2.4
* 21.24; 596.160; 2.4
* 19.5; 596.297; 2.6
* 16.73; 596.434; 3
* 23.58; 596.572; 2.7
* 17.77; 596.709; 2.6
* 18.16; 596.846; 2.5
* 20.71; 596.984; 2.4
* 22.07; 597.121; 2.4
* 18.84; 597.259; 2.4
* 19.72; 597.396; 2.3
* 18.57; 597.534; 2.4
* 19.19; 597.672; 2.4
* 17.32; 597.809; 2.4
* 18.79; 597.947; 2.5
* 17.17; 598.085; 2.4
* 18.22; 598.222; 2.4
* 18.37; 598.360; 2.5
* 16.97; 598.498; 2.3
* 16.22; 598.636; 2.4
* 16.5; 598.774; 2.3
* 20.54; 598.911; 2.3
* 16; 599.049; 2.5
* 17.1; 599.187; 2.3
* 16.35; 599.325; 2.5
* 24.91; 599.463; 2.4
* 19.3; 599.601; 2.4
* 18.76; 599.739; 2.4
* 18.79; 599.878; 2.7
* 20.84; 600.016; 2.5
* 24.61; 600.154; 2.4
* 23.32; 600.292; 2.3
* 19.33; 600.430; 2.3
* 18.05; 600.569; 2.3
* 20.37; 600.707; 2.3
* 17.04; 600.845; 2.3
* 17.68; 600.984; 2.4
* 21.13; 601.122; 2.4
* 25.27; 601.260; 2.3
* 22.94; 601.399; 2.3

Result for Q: -0.03 mag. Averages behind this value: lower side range 19.2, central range 19.7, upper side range 19.1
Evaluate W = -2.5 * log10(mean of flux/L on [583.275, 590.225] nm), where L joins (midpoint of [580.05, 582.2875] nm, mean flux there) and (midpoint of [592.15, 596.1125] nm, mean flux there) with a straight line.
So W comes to 0.030 mag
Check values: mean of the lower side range 19.3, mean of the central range 18.7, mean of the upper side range 19.1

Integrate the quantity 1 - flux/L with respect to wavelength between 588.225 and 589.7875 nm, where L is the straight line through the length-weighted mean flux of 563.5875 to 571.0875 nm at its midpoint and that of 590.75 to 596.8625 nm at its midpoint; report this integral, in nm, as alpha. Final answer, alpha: 0.19 nm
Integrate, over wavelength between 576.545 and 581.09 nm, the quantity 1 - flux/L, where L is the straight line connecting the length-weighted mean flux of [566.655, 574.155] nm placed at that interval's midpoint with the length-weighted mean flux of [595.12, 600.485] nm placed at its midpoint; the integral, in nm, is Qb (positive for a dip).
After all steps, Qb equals -0.13 nm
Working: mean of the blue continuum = 19.2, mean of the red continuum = 19.2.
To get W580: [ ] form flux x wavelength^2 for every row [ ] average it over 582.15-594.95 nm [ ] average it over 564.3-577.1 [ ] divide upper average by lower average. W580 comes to 1.0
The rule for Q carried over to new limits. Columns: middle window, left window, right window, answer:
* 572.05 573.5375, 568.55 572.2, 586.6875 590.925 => 0.051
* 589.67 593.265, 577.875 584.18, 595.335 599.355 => 0.068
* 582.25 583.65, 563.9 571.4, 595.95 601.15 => -0.026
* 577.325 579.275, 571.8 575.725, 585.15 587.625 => -0.011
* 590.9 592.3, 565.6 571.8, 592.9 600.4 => 0.061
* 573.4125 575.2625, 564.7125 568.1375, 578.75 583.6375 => 0.016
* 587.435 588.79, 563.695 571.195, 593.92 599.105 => 0.105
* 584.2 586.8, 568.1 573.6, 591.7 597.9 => -0.054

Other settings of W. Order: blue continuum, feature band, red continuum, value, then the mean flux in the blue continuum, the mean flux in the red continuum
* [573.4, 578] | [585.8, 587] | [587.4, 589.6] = -0.21 mag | 19.8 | 17.1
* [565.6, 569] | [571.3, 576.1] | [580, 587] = 0.04 mag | 19.9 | 19.7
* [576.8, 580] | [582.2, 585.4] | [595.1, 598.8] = 0.01 mag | 19.9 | 18.9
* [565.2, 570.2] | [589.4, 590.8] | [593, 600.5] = 0.13 mag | 19.6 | 19.4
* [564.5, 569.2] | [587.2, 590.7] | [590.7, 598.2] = 0.12 mag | 19.6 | 19.1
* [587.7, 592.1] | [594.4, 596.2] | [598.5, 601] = -0.06 mag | 17.7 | 19.2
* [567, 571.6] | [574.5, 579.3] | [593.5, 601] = -0.04 mag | 19.1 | 19.2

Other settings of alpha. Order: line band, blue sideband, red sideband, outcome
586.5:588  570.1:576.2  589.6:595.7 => -0.03 nm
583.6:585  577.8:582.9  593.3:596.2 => 0.03 nm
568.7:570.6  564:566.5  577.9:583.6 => -0.03 nm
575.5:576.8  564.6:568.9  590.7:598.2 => -0.05 nm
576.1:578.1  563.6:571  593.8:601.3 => -0.12 nm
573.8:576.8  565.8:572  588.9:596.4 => -0.11 nm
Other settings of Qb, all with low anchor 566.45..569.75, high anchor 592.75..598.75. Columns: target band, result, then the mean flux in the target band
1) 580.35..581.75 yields 0.02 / 19.3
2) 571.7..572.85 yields 0.02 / 19.2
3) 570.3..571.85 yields 0.12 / 18.1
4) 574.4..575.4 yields 0.01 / 19.4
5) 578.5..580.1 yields -0.04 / 20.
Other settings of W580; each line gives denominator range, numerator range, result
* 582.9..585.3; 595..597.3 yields 1.05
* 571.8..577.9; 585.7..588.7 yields 1.04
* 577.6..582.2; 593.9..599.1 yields 1.03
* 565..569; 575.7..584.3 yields 1.05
